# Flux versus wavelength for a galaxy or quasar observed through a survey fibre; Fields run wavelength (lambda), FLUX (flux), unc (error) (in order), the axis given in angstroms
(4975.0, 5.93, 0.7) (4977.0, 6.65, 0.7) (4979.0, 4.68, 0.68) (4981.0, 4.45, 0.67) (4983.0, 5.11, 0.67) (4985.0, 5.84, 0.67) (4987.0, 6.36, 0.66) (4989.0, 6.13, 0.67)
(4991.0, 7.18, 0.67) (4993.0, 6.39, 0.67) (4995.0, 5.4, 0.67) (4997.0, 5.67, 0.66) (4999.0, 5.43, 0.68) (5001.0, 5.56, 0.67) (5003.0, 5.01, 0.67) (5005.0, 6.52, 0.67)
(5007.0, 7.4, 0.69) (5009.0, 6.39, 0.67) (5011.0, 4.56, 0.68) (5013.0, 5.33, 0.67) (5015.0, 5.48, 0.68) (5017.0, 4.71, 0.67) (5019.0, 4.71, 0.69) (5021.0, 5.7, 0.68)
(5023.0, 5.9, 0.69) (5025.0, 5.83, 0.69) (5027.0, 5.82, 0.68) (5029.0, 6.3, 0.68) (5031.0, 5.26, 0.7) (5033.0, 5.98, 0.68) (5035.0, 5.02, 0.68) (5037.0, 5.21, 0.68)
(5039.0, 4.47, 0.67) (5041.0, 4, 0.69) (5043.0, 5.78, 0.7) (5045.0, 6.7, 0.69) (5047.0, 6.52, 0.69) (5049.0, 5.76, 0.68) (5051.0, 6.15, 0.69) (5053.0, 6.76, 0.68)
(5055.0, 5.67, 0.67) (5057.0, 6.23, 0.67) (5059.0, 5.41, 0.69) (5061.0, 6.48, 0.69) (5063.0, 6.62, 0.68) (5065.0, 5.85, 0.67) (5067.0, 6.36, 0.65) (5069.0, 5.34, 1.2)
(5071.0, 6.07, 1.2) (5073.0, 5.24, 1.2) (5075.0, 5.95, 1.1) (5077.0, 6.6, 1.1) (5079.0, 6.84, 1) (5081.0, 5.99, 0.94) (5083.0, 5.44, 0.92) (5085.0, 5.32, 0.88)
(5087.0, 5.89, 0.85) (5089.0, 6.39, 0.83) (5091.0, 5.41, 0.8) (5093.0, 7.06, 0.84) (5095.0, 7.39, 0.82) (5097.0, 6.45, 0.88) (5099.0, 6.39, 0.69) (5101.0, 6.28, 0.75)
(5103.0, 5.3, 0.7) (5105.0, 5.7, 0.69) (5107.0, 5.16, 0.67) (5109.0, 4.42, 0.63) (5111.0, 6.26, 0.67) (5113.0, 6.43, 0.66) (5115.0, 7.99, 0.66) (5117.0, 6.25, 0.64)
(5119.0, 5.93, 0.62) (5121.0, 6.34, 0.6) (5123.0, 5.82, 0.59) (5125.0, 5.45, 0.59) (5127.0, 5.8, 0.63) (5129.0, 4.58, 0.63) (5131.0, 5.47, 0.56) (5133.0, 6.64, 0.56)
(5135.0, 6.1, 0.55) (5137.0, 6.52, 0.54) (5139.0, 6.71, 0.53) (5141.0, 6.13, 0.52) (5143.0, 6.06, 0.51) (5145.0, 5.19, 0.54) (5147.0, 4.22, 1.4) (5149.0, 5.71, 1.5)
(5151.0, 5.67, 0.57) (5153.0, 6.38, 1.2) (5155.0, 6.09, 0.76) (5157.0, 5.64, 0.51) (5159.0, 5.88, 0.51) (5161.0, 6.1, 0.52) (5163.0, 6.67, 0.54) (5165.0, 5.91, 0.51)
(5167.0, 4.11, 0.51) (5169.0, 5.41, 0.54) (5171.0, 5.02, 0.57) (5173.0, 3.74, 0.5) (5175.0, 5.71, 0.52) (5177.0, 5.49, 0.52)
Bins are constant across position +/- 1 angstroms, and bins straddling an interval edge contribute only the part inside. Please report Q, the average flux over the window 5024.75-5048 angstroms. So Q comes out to 5.57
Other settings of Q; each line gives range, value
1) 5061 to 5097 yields 6.12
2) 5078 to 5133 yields 6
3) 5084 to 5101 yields 6.29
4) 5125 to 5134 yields 5.6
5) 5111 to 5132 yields 6.02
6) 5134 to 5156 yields 5.89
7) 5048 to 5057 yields 6.1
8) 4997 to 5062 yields 5.69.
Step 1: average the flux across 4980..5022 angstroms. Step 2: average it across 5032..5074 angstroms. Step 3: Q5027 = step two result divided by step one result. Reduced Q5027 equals 1.02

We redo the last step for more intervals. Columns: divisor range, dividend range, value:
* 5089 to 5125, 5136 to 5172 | 0.94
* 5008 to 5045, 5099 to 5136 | 1.09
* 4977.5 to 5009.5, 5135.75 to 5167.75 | 1.00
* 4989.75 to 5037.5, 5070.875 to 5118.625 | 1.07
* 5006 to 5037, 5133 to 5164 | 1.06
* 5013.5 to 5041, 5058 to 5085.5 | 1.11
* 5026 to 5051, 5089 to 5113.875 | 1.08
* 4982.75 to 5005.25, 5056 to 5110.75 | 1.02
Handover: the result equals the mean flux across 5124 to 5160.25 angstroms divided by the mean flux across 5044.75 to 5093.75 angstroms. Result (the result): 0.95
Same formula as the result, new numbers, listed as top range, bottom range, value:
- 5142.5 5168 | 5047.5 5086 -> 0.94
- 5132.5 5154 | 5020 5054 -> 1.04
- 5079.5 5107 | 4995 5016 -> 1.06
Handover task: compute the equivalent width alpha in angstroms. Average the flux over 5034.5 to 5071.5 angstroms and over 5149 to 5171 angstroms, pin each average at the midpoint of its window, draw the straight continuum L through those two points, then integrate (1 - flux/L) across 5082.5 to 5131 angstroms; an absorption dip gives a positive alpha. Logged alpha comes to -1.6 angstroms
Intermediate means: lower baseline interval 5.82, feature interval 5.97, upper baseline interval 5.75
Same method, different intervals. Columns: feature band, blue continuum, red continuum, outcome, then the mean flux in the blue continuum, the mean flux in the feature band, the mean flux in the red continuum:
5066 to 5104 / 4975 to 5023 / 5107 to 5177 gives -2.4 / 5.69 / 6.09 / 5.76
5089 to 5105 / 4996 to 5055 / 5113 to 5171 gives -1.4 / 5.65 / 6.29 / 5.88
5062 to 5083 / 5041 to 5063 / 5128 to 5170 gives -0.2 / 6.07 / 6.06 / 5.77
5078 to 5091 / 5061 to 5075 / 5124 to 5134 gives -0.2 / 5.96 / 5.93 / 5.59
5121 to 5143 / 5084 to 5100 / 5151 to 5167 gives 0.5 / 6.29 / 5.95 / 5.95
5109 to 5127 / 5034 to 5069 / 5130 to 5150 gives -1.0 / 5.81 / 6.18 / 5.88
